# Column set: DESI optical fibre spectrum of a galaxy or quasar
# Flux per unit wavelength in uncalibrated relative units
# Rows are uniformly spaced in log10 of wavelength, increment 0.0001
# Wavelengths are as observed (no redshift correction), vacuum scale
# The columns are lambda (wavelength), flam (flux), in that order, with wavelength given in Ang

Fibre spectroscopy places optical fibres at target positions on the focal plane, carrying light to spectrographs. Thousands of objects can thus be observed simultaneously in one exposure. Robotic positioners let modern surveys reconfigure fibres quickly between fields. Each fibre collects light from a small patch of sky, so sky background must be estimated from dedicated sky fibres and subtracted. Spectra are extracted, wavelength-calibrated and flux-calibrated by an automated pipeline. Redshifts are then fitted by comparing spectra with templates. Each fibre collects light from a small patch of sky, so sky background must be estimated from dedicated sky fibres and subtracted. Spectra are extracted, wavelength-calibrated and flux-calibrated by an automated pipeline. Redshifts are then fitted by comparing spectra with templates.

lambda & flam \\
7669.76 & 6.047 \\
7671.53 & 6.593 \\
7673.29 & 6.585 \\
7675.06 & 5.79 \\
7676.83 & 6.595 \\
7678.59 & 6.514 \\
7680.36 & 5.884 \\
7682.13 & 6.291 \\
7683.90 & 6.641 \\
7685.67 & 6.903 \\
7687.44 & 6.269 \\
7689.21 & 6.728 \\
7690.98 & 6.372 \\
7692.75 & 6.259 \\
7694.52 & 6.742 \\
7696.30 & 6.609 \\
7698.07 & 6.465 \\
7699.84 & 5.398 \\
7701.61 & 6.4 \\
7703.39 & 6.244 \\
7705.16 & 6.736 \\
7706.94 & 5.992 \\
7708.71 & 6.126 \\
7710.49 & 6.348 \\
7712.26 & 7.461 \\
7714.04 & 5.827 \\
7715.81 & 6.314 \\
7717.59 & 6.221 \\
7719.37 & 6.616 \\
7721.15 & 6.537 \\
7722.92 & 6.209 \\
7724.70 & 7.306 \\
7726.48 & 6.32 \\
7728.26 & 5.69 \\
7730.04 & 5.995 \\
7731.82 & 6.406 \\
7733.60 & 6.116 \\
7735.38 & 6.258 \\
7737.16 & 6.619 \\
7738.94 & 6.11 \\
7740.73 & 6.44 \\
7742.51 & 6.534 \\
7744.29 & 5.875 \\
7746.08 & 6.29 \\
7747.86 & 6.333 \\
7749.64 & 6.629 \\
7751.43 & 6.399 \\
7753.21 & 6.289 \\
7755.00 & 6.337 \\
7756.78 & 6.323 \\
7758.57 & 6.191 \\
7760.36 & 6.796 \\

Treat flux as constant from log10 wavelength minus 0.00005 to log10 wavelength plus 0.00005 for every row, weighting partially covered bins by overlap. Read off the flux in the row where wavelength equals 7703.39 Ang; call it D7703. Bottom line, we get 6.244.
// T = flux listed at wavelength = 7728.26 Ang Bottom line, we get 5.69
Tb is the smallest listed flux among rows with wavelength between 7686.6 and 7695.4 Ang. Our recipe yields 6.259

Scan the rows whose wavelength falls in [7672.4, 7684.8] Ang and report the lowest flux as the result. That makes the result 5.79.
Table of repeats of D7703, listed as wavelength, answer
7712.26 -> 7.461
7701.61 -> 6.4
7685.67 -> 6.903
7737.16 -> 6.619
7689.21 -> 6.728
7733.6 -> 6.116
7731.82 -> 6.406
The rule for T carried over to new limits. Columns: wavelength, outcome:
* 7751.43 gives 6.399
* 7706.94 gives 5.992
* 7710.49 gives 6.348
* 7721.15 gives 6.537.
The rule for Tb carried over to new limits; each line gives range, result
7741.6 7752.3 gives 5.875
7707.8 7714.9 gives 5.827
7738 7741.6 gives 6.11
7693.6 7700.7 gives 5.398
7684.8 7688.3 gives 6.269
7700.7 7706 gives 6.244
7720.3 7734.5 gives 5.69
